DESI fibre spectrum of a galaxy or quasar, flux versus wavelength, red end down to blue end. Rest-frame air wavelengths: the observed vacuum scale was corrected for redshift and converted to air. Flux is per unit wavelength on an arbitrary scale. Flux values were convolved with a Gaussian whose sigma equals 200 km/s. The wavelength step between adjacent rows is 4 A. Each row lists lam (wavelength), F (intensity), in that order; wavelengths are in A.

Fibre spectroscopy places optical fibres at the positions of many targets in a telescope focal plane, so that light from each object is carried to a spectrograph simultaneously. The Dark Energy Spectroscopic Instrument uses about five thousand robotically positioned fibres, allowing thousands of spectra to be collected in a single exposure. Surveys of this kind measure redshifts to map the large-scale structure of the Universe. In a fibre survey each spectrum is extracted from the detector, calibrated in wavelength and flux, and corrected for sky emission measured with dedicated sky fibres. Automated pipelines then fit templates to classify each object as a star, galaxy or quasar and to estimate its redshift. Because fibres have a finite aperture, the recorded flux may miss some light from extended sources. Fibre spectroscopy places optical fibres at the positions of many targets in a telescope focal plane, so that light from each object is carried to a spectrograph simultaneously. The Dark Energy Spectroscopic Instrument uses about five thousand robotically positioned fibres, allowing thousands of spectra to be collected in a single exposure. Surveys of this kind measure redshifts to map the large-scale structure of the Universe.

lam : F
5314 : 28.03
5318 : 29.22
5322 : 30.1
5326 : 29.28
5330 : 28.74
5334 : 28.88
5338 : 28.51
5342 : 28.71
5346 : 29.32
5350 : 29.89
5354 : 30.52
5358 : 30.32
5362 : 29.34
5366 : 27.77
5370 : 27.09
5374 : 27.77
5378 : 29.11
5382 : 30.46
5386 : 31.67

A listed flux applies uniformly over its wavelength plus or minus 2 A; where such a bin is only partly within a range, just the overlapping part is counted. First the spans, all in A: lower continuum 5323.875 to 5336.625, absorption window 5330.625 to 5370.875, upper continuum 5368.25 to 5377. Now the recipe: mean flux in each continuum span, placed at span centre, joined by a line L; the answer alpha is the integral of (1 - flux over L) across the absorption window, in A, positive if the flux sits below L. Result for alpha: -1.1 A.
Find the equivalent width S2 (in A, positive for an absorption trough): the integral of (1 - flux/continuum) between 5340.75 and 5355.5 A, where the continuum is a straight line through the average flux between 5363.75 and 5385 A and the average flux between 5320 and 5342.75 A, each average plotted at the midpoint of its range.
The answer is -0.4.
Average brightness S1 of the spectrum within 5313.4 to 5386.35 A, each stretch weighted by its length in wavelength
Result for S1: 29.2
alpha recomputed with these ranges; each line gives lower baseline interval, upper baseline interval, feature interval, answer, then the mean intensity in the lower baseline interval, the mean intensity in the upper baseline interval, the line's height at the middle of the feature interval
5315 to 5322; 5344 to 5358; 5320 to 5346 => 0.5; 29.3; 30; 29.6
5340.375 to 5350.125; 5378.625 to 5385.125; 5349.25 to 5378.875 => 0.9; 29.2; 30.4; 29.8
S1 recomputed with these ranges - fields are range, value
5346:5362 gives 30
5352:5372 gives 29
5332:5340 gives 28.7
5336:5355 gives 29.3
